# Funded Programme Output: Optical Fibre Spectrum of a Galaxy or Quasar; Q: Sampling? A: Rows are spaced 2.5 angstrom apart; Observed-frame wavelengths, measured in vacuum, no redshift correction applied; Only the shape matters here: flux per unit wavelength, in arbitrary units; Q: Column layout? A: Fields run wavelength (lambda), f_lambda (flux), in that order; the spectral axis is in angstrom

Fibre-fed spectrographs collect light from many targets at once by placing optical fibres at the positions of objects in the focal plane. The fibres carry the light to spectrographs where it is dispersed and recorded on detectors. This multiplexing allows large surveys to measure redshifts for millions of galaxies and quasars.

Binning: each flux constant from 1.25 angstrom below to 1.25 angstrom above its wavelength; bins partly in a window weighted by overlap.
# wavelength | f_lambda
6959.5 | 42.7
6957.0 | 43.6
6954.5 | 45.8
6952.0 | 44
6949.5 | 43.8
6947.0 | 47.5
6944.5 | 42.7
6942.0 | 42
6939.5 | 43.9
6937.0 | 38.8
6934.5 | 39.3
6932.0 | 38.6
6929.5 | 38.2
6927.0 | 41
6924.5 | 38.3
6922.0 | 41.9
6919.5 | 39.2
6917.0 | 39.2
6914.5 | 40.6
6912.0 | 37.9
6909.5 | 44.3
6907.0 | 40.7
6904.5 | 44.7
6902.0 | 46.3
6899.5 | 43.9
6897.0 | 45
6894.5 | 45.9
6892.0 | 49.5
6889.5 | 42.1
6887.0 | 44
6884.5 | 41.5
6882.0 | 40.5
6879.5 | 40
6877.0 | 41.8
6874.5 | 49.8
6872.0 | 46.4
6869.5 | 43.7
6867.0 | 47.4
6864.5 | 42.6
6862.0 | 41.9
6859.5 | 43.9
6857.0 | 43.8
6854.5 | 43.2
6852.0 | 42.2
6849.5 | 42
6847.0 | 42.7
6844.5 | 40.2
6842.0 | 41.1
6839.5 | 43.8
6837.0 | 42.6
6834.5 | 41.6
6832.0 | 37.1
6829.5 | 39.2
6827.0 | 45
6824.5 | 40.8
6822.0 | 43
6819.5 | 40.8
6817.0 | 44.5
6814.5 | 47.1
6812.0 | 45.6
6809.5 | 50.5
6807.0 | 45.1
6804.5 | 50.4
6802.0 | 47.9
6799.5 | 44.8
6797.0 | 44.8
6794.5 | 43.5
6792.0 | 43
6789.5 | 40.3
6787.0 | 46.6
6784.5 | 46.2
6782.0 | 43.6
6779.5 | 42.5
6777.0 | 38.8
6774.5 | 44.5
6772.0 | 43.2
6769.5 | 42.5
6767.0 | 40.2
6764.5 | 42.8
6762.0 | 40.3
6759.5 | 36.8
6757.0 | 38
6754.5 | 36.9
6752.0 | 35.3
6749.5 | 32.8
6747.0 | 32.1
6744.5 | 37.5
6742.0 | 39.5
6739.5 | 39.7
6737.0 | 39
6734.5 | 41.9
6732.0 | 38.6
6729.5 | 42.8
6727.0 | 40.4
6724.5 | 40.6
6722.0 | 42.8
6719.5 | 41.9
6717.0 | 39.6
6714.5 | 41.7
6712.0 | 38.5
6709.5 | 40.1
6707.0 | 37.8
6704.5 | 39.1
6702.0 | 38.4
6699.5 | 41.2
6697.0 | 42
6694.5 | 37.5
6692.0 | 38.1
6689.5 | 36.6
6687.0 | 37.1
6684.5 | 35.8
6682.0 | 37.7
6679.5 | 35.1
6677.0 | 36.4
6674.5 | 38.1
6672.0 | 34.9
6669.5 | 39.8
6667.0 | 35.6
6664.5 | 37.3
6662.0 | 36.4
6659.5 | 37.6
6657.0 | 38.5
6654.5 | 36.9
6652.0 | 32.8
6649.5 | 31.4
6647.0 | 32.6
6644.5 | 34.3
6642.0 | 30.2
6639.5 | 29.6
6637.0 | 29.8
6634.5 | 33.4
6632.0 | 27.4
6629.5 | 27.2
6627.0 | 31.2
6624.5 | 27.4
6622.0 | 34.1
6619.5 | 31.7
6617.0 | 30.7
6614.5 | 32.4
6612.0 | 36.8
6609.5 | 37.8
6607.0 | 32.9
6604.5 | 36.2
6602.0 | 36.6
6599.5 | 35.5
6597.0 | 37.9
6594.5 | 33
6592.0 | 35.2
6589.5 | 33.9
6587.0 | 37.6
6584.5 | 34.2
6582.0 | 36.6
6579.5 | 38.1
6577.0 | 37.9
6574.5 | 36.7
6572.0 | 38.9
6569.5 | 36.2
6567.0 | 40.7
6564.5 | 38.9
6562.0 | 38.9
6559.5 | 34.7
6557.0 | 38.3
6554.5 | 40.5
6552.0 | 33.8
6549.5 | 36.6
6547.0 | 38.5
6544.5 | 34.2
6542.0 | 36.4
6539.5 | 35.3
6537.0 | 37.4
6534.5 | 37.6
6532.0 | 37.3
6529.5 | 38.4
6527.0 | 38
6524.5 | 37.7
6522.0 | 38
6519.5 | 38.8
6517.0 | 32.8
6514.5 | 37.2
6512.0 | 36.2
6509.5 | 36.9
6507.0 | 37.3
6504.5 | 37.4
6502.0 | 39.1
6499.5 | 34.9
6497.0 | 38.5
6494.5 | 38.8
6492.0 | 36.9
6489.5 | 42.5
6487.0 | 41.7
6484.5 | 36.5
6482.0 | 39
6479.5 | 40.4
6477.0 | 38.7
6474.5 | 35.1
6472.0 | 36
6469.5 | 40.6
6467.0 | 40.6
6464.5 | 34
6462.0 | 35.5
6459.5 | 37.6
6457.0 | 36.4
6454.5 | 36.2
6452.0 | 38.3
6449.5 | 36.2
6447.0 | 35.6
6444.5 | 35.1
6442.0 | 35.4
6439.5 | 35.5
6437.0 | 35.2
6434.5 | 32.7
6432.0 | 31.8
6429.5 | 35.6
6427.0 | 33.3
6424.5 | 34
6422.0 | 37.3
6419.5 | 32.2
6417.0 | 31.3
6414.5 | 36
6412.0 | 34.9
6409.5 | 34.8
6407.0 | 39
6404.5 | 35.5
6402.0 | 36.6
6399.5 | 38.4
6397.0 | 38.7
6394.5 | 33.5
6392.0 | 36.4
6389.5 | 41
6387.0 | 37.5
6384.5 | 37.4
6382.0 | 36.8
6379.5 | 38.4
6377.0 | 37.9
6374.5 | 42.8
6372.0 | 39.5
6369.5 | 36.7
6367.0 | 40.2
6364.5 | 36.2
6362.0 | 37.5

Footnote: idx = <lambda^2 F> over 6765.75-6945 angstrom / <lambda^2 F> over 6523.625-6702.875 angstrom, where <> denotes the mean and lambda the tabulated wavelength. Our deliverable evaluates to 1.3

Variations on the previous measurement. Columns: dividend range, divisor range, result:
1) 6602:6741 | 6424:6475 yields 1.09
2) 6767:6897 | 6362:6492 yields 1.34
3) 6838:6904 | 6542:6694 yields 1.33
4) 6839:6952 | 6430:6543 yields 1.30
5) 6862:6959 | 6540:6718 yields 1.30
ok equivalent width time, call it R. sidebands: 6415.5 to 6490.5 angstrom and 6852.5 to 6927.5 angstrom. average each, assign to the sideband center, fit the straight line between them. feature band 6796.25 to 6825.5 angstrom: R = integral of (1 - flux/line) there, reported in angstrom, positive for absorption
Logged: -2.6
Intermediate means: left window 36.3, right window 43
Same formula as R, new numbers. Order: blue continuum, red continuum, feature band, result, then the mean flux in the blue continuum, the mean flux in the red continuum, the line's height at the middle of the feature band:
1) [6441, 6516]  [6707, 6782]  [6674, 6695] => 1.3 angstrom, 37.5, 39.7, 39.2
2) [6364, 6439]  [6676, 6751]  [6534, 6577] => 0.3 angstrom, 36.4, 38.7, 37.5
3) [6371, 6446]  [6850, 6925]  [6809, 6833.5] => -0.6 angstrom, 36.1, 43.1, 42.1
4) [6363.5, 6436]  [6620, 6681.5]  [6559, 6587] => -2.4 angstrom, 36.4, 33.7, 34.5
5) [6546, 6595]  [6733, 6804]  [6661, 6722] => 1.8 angstrom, 37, 41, 39.4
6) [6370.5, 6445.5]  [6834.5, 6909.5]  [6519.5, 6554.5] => 1.0 angstrom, 36.2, 43.5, 38.2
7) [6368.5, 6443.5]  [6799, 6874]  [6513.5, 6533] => 0.5 angstrom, 36.2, 43.7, 38.3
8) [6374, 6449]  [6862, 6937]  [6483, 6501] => -0.7 angstrom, 36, 42.5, 37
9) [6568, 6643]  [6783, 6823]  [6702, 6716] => 0.2 angstrom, 33.9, 45.3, 39.9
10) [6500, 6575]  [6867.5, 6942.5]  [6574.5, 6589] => 0.4 angstrom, 37.3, 42.4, 37.9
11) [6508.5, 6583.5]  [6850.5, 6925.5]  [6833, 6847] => 0.1 angstrom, 37.2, 43.1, 42.3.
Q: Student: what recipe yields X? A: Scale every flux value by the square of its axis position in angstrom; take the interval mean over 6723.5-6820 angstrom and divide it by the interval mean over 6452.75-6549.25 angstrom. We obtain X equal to 1.21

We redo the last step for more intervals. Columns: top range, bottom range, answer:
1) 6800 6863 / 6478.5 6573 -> 1.26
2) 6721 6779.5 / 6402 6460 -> 1.24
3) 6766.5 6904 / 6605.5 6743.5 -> 1.26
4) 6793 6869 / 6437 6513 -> 1.30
